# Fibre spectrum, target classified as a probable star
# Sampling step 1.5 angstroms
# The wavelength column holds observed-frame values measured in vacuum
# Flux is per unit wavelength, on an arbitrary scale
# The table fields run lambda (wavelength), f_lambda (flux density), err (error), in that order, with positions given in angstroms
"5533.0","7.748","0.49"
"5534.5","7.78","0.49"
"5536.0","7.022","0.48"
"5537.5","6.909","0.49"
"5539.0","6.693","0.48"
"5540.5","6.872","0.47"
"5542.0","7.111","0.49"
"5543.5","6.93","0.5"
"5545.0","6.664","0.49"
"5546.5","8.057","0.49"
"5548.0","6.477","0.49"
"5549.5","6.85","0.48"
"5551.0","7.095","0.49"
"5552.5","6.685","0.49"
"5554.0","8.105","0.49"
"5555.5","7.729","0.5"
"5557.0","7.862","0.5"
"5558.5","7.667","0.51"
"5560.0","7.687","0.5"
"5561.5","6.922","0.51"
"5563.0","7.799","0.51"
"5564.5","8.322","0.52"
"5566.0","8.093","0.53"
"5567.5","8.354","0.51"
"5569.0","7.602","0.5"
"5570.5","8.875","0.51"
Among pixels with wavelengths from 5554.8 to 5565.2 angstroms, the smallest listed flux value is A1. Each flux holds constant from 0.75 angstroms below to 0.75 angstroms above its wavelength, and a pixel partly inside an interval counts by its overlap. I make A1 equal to 6.922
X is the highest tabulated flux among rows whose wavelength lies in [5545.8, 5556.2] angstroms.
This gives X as 8.105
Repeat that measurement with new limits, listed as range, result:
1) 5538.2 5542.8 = 7.111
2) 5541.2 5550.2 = 8.057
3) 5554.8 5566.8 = 8.322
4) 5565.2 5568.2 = 8.354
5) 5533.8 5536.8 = 7.78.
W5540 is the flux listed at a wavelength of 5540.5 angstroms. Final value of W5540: 6.872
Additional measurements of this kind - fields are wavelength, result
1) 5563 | 7.799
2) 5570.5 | 8.875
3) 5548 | 6.477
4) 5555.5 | 7.729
